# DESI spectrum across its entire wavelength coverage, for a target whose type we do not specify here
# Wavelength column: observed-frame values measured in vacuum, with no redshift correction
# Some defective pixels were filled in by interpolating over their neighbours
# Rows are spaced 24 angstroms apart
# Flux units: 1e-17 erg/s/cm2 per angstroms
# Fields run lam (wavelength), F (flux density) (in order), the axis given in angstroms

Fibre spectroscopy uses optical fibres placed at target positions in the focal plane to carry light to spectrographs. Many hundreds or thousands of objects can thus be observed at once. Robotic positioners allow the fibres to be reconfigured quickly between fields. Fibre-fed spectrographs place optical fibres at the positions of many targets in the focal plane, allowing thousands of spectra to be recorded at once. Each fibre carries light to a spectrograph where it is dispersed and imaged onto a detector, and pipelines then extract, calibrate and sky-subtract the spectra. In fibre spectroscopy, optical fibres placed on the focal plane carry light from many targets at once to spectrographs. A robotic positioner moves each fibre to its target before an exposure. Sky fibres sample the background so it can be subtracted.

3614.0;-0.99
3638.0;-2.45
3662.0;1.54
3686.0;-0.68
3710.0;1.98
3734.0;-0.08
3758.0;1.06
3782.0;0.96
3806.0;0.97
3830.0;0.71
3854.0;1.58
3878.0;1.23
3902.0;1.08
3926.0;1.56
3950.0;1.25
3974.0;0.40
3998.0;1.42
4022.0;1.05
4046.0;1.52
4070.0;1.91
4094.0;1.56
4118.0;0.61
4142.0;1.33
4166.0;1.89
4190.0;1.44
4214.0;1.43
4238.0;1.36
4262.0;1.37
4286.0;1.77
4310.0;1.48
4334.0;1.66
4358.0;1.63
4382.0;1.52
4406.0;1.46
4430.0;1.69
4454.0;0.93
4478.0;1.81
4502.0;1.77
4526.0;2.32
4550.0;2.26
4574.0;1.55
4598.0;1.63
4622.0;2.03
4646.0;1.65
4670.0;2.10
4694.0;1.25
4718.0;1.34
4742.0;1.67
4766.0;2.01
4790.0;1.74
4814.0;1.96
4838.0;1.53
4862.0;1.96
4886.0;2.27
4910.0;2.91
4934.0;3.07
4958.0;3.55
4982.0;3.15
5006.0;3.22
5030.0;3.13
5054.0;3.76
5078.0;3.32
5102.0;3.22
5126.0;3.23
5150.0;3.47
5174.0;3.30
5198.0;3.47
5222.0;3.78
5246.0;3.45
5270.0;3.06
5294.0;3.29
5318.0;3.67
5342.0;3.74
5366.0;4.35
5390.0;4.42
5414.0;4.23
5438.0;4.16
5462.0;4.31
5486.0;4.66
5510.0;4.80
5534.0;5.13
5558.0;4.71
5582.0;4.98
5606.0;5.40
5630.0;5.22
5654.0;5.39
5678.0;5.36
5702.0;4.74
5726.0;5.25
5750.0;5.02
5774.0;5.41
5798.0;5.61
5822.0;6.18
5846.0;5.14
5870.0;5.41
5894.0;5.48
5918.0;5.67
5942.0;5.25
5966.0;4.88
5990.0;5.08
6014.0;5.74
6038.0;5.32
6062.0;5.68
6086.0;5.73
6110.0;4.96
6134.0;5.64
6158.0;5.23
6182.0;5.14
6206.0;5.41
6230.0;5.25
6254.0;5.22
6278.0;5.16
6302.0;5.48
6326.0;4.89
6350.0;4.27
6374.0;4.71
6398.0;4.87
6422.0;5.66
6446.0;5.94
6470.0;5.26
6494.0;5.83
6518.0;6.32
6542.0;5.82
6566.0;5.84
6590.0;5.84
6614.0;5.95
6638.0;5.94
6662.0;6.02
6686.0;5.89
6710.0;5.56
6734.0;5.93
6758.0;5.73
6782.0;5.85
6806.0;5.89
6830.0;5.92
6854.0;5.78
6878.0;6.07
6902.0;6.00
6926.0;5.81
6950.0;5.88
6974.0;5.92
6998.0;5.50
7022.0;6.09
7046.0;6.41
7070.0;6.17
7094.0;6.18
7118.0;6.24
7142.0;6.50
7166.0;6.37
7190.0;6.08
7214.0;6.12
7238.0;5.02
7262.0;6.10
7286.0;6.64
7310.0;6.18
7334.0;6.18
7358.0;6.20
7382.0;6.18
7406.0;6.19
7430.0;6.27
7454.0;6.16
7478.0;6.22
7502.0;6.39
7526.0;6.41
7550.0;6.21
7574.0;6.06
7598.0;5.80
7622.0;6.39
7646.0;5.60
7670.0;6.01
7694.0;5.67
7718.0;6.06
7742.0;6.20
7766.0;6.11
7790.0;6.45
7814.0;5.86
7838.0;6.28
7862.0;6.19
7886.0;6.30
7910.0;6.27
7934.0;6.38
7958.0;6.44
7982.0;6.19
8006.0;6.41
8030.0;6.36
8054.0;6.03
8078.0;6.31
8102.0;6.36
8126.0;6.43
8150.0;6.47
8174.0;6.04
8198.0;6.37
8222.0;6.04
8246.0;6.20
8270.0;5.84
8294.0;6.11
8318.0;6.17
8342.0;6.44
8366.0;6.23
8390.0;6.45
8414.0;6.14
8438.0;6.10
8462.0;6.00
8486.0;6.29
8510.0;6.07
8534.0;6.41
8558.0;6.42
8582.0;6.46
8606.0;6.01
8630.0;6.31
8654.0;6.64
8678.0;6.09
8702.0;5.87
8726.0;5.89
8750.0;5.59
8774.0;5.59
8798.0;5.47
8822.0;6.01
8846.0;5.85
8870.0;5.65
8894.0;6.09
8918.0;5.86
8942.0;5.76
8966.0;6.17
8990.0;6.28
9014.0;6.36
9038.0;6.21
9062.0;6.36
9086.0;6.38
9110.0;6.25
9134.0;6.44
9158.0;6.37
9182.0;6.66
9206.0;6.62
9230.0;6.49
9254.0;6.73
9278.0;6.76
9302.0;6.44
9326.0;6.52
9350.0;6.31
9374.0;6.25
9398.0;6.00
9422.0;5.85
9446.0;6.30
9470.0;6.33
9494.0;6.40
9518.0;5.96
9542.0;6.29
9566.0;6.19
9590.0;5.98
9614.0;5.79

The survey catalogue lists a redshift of 0.23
